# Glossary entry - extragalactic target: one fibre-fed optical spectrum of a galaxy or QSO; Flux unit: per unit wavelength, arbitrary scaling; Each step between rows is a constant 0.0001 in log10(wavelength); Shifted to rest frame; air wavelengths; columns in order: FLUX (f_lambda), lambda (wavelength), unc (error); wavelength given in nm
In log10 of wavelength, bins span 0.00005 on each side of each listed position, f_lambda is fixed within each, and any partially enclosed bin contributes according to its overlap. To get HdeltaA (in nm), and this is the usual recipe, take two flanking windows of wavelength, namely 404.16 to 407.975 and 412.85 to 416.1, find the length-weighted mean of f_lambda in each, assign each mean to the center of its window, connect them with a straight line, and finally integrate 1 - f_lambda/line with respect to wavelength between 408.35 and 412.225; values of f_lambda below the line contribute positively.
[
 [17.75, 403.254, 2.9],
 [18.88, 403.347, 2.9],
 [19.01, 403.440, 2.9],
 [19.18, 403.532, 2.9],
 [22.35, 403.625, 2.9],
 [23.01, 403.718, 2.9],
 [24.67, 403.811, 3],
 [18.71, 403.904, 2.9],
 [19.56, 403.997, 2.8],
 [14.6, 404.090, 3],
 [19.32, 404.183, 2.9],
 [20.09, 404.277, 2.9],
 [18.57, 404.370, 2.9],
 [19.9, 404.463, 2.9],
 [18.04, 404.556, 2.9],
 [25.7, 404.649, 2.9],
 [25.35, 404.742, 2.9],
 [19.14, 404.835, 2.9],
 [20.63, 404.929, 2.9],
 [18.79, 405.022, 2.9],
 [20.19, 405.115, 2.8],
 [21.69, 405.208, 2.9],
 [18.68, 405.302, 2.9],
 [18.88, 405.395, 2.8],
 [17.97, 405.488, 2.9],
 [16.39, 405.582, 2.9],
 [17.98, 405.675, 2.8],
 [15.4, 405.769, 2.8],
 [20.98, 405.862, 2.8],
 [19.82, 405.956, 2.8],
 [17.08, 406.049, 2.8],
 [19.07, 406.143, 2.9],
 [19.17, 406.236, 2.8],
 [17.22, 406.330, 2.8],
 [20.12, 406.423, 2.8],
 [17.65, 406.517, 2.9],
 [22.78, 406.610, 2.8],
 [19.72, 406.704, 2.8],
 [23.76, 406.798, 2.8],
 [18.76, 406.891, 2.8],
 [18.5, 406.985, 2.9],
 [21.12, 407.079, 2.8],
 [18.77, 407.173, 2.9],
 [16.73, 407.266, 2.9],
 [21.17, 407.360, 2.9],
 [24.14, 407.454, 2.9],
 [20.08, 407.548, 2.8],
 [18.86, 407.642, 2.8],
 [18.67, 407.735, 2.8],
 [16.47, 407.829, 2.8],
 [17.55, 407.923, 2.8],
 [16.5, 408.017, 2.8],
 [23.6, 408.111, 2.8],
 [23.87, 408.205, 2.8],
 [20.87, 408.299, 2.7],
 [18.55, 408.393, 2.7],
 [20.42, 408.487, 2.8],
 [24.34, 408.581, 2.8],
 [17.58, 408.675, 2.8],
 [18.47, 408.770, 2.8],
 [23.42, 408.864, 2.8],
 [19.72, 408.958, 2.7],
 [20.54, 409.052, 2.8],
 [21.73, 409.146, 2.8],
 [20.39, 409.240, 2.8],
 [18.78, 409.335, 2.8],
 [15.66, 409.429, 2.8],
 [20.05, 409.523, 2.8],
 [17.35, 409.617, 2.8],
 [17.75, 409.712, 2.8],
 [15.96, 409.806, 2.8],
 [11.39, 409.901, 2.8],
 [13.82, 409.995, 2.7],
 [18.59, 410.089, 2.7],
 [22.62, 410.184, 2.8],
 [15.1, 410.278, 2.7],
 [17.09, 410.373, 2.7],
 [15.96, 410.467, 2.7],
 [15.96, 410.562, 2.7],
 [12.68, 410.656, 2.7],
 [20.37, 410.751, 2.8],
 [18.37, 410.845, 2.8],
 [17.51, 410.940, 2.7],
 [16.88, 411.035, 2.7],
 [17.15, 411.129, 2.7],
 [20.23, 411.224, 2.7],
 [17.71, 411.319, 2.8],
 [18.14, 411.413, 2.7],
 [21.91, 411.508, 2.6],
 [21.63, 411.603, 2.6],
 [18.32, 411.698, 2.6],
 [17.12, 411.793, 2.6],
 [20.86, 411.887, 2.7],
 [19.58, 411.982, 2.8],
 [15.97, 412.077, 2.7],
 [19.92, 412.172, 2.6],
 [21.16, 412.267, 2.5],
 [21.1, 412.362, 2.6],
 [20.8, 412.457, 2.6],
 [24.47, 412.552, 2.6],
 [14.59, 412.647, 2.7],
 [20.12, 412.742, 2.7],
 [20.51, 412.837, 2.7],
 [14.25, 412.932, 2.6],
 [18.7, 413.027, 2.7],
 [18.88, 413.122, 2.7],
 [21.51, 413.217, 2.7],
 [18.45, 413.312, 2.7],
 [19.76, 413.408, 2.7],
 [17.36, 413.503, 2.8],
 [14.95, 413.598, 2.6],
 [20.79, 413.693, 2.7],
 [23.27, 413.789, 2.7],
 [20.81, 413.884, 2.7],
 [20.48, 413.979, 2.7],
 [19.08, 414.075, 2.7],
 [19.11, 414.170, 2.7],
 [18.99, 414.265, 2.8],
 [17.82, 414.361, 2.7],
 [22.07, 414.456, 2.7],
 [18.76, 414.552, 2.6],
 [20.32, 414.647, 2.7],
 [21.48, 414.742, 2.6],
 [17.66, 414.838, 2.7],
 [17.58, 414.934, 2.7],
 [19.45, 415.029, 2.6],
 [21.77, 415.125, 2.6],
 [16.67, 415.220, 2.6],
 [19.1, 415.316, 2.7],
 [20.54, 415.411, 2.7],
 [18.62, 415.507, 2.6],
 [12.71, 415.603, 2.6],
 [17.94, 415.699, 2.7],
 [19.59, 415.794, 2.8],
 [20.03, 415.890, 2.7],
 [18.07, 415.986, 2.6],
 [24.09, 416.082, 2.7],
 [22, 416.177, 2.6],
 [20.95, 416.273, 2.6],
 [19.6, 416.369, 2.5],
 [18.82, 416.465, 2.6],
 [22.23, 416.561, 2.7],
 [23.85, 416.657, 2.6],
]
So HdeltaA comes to 0.18 nm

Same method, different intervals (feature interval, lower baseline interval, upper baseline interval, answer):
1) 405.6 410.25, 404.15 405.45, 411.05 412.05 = 0.13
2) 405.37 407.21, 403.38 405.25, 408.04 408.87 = 0.14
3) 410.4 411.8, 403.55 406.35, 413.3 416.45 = 0.11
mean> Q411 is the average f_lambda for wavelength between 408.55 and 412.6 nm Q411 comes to 18.7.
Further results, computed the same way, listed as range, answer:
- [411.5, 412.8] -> 19.8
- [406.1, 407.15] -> 19.8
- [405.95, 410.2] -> 19.3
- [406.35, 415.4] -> 19.1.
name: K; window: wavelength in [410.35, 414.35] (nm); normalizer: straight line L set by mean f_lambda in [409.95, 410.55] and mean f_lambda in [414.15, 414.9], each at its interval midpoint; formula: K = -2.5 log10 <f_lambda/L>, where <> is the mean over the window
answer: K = -0.03 mag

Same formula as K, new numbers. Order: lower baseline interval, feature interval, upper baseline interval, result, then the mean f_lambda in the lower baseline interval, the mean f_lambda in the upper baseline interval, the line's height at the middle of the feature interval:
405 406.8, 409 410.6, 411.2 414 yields 0.10 mag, 19.1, 19.4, 19.3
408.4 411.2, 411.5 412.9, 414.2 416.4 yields -0.06 mag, 18.1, 19.4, 18.7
